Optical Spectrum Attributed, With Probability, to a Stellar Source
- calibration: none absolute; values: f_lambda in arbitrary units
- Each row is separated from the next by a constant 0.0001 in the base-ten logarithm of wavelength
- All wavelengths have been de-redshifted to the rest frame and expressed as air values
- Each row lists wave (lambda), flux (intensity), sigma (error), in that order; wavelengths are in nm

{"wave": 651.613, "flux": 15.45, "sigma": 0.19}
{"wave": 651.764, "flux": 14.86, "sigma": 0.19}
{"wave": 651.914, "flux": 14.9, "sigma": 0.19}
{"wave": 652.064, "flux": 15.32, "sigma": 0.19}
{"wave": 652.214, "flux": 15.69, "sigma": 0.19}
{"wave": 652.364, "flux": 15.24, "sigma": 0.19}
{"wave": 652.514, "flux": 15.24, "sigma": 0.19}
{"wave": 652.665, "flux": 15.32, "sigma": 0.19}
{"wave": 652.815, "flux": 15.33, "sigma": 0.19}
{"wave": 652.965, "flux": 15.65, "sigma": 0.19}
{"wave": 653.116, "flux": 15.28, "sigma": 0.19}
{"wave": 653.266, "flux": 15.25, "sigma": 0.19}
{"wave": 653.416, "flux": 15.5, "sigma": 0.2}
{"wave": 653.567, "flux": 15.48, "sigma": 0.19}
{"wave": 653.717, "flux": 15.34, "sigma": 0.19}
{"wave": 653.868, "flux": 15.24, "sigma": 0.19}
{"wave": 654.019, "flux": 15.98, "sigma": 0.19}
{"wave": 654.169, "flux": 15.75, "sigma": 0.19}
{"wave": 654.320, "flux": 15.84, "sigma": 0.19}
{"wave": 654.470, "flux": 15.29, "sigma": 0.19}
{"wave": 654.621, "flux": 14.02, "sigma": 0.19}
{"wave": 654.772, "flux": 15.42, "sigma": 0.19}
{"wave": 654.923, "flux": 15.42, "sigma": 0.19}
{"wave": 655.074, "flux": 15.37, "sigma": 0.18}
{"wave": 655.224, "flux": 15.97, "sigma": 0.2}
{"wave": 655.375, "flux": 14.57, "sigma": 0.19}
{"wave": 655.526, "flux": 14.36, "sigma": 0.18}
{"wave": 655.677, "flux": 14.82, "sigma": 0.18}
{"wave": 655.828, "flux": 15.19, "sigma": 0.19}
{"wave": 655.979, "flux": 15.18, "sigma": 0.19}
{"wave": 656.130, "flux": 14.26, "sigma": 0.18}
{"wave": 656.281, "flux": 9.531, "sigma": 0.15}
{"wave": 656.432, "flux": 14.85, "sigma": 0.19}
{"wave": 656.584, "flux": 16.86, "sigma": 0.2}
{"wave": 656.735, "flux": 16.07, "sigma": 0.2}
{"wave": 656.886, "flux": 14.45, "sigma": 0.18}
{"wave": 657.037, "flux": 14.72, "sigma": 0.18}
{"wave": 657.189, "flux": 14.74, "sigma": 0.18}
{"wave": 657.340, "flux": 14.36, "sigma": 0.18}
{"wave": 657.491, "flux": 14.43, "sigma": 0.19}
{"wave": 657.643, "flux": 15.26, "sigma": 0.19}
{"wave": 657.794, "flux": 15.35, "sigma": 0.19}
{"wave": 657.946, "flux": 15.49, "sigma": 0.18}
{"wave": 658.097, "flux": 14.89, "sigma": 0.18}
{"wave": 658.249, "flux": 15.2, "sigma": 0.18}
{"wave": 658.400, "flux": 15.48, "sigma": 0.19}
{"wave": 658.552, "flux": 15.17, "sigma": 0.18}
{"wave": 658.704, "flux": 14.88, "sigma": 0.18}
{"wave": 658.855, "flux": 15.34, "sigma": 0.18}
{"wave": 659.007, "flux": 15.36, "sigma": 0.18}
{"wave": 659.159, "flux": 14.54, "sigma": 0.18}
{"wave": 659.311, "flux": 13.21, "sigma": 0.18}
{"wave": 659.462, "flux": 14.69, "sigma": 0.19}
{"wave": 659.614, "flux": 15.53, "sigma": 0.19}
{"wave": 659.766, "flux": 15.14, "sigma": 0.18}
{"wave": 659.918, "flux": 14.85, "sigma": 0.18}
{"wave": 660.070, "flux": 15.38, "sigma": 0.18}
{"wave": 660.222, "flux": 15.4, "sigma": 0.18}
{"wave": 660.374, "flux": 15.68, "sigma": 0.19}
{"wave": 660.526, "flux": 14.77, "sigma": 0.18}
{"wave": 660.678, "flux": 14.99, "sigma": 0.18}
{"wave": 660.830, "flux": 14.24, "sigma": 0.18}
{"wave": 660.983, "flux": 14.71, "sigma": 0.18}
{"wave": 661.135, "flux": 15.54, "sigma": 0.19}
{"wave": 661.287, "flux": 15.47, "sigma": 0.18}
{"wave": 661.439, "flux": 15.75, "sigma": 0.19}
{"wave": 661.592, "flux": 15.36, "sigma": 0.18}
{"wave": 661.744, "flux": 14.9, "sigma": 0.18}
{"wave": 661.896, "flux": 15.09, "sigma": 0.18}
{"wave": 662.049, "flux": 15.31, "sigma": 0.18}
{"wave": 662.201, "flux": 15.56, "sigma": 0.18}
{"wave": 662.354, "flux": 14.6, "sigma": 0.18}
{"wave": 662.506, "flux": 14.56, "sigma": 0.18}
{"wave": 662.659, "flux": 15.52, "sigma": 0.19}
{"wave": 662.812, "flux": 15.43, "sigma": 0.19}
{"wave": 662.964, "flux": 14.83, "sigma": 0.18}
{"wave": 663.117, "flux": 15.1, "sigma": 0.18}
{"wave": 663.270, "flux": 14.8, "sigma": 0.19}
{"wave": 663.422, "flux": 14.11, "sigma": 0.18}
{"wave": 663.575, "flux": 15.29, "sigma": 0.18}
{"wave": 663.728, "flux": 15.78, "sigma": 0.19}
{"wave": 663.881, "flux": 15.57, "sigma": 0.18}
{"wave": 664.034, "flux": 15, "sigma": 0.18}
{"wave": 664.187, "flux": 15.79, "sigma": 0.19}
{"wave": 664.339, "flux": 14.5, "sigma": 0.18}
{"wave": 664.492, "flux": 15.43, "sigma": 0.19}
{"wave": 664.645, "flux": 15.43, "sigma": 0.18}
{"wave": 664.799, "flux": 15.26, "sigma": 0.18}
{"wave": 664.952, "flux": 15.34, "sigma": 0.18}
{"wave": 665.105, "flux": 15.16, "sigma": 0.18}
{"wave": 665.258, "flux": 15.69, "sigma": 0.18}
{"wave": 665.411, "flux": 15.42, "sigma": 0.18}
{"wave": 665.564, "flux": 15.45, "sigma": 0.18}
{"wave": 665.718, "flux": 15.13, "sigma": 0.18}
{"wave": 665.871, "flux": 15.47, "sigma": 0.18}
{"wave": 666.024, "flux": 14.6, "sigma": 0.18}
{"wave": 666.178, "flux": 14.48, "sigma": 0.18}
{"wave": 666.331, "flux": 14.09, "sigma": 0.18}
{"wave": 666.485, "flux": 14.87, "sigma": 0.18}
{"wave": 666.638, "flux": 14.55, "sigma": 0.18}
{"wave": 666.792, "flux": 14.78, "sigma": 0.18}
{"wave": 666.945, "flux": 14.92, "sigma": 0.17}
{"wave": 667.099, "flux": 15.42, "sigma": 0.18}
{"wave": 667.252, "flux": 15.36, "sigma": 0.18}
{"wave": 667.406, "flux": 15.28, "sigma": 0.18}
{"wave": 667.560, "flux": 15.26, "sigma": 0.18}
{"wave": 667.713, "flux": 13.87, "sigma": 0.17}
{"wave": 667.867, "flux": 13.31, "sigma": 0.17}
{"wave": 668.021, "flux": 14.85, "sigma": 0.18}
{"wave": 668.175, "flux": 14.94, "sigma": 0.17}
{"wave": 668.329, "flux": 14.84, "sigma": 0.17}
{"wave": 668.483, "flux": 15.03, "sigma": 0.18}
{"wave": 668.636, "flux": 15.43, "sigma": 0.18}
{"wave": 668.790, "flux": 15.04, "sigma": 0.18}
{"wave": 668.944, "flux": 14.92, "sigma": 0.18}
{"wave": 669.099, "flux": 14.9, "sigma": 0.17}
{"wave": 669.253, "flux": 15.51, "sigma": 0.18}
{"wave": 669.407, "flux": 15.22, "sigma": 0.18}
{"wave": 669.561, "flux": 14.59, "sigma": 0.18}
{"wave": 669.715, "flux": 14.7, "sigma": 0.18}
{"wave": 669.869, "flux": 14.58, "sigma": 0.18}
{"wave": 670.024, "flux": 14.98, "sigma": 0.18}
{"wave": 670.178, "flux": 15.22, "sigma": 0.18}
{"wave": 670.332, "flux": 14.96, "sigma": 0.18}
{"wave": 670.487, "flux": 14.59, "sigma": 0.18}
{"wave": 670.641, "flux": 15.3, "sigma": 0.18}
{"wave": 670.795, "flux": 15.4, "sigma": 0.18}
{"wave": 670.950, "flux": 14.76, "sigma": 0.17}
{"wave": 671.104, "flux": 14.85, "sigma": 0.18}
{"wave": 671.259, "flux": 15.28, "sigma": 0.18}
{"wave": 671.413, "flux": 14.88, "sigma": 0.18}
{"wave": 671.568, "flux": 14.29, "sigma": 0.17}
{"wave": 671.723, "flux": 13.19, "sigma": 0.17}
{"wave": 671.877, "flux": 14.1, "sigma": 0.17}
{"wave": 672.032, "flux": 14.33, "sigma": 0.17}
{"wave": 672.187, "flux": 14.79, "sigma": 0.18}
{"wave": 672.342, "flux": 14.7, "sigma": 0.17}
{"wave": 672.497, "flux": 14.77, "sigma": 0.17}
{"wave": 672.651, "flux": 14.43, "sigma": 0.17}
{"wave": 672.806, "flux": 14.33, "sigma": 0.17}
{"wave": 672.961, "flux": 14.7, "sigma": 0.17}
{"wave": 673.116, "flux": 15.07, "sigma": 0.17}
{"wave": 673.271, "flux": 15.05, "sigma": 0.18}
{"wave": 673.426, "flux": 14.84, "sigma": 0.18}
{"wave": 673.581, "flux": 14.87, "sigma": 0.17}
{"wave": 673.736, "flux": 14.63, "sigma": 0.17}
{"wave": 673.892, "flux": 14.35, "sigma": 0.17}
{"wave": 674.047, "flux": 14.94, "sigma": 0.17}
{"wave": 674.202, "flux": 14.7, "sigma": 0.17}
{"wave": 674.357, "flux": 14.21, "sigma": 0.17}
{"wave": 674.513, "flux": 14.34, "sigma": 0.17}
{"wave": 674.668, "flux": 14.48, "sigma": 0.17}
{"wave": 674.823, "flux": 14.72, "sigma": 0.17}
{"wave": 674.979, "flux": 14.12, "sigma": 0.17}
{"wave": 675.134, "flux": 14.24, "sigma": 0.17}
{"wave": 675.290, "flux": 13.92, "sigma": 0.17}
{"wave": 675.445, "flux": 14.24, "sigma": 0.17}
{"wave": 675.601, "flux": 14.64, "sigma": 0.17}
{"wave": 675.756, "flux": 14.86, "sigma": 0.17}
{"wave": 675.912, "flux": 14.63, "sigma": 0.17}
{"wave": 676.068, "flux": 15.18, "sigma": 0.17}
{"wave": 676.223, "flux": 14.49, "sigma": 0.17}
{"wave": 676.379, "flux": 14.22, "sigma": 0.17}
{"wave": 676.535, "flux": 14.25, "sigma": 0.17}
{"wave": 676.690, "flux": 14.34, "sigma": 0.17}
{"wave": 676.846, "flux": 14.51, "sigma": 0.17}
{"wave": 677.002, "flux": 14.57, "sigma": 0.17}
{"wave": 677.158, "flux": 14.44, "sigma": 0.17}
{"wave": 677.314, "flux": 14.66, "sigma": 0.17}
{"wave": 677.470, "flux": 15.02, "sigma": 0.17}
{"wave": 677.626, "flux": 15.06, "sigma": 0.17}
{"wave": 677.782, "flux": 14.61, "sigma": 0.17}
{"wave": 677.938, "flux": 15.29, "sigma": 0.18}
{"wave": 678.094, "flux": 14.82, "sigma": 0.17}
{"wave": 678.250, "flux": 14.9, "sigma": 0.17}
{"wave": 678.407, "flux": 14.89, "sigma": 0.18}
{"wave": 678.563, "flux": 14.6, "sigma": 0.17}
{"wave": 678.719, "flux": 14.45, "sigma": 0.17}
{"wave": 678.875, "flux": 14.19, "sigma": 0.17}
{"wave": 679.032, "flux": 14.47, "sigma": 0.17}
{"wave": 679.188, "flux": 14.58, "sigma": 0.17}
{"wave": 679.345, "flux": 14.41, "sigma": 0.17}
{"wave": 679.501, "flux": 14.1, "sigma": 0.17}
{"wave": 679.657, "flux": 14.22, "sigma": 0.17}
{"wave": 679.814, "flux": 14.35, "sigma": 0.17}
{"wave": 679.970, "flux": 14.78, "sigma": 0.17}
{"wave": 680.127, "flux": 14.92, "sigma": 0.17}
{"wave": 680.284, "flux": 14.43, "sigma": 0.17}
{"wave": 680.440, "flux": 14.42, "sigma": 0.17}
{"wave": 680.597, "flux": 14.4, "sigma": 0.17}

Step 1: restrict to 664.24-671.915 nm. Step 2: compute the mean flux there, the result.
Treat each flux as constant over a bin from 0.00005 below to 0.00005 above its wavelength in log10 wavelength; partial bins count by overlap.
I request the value 14.9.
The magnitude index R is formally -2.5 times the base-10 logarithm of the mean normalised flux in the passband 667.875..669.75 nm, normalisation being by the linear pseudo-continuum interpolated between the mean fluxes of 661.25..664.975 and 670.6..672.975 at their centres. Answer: -0.01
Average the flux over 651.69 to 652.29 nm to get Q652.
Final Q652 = 15.2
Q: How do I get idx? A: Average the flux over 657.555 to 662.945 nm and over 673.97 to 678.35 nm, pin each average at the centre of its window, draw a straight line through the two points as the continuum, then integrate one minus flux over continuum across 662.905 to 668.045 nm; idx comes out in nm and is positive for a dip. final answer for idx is -0.03 nm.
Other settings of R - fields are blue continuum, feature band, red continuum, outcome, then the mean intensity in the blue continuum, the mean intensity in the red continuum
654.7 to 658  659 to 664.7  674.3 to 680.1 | -0.023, 14.8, 14.5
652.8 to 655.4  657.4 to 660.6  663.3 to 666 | 0.020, 15.4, 15.3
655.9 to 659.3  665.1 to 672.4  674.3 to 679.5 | -0.015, 14.8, 14.5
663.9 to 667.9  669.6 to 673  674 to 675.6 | -0.004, 15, 14.4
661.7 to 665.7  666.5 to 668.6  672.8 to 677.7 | 0.012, 15.2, 14.6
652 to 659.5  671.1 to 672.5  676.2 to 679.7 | 0.017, 15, 14.6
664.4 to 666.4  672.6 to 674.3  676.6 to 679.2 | 0.009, 15.1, 14.7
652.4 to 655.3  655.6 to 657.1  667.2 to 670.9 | 0.053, 15.4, 14.9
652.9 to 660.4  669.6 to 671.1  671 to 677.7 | -0.019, 15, 14.6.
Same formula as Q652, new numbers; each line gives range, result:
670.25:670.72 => 15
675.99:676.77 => 14.5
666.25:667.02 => 14.6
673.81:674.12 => 14.6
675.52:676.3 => 14.8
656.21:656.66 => 13.8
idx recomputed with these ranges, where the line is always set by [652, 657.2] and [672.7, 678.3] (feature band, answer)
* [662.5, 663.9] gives -0.02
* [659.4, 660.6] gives -0.02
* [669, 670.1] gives -0.01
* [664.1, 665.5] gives -0.04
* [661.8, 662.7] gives -0.01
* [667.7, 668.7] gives 0.01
